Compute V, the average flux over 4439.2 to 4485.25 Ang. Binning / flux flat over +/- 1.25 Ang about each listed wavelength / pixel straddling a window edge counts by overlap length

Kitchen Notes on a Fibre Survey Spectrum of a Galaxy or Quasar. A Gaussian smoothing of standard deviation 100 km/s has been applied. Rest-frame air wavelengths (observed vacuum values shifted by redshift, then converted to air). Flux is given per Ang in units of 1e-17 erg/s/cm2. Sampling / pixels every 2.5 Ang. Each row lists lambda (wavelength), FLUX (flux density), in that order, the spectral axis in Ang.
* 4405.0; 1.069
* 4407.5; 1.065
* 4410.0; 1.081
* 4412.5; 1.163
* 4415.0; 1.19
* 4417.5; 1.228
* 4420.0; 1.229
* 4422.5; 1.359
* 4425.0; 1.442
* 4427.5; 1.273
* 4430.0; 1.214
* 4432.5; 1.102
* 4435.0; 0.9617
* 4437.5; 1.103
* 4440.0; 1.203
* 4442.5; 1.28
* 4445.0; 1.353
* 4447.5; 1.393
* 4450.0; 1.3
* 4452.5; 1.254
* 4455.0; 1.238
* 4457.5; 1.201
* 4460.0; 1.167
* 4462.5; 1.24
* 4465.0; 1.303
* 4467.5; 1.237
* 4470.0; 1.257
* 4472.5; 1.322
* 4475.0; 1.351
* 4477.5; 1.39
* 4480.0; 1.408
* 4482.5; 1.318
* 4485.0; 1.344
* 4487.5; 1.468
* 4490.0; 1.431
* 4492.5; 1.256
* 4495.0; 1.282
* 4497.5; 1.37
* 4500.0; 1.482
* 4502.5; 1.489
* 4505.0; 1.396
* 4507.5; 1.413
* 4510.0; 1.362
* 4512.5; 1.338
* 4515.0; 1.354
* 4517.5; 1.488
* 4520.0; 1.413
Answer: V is 1.29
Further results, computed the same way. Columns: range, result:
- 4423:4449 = 1.24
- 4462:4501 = 1.34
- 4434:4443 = 1.13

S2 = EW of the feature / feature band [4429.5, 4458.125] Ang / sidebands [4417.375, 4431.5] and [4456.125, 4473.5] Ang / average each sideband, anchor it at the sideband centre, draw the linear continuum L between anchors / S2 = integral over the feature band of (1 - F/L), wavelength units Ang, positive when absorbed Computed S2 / 1.2 Ang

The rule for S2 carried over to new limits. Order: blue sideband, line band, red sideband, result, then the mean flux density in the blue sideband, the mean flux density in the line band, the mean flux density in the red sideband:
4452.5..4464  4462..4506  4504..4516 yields -2.0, 1.22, 1.35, 1.37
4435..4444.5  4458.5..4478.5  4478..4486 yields 0.3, 1.18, 1.28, 1.36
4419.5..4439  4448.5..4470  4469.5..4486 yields 0.8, 1.21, 1.25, 1.35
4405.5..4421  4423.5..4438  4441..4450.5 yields 0.7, 1.15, 1.19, 1.33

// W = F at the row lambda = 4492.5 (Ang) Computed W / 1.256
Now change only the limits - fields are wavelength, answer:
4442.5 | 1.28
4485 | 1.344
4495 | 1.282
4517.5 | 1.488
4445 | 1.353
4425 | 1.442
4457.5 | 1.201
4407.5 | 1.065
